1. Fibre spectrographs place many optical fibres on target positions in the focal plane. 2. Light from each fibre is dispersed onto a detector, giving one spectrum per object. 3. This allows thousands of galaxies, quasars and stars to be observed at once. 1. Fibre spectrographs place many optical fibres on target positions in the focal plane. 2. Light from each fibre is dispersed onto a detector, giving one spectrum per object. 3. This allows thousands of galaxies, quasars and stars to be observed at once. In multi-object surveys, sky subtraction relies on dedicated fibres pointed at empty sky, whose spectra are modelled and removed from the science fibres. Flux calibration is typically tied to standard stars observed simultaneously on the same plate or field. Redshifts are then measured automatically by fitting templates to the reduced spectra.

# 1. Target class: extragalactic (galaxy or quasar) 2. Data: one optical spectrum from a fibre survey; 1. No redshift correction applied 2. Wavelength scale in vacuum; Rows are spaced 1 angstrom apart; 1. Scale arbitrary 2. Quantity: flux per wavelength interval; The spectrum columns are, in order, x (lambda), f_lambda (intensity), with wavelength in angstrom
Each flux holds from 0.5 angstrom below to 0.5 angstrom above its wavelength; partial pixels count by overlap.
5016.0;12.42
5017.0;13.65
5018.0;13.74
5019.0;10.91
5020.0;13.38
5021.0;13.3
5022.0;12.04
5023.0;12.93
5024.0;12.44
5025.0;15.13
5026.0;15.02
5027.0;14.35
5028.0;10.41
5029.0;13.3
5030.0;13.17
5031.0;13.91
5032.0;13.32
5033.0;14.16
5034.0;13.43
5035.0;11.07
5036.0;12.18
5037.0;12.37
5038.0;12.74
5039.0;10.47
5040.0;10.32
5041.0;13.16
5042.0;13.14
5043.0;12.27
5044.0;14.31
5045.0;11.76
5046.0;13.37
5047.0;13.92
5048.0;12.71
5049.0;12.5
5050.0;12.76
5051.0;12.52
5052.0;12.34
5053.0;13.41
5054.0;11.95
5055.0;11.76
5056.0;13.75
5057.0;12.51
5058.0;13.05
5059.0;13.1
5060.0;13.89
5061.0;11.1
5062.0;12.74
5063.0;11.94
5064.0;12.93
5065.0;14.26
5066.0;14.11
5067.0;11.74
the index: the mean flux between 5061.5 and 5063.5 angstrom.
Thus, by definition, 12.3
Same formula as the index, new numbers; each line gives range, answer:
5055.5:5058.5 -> 13.1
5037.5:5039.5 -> 11.6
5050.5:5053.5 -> 12.8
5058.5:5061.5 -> 12.7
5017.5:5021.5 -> 12.8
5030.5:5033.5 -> 13.8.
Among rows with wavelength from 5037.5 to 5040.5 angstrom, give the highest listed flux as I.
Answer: 12.74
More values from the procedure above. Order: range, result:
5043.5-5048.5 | 14.31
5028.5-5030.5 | 13.3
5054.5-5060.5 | 13.89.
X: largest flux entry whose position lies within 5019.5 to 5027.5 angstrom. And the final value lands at 15.13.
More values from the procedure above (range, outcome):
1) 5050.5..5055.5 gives 13.41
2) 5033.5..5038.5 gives 13.43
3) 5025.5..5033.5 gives 15.02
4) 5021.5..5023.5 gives 12.93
